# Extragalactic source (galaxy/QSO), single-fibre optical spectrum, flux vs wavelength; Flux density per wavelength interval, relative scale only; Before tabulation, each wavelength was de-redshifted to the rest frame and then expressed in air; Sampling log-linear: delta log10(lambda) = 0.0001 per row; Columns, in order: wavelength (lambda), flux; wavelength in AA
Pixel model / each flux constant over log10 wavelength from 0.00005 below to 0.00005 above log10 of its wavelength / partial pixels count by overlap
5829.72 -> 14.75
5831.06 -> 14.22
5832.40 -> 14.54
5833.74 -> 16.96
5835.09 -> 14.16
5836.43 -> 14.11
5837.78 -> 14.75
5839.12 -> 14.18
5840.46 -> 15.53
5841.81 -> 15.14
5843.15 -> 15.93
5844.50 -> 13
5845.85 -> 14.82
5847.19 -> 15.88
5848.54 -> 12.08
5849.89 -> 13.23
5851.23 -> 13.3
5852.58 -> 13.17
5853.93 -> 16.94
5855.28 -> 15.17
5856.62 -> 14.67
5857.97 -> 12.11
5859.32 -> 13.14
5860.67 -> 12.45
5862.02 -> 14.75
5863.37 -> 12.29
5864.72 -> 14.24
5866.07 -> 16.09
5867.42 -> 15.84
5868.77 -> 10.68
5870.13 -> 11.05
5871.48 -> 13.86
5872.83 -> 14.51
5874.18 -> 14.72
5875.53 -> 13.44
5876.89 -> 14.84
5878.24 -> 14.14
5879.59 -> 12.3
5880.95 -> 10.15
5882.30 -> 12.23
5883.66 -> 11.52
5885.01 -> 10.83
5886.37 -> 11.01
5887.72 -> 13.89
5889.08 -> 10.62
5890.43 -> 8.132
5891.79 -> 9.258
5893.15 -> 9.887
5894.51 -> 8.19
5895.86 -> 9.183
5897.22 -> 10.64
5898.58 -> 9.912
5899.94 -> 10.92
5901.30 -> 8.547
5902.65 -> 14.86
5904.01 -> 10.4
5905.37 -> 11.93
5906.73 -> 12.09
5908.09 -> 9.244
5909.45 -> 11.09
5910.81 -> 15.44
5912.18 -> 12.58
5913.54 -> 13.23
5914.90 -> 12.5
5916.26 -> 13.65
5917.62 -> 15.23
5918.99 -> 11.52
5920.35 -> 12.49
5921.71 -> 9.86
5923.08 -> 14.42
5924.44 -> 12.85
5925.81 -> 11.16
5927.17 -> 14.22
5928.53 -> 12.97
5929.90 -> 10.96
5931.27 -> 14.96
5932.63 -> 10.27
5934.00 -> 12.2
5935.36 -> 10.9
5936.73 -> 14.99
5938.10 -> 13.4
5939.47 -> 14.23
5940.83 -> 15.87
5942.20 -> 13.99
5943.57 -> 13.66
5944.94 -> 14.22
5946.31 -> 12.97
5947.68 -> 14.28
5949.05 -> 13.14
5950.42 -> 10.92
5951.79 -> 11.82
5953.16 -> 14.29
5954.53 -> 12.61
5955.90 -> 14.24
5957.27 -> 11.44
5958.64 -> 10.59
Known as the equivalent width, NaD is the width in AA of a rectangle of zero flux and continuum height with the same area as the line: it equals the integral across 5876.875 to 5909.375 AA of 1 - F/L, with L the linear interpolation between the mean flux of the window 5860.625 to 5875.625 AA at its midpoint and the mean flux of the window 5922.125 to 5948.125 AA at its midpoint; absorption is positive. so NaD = 6.2 AA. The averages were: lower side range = 13.7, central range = 11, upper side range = 13.2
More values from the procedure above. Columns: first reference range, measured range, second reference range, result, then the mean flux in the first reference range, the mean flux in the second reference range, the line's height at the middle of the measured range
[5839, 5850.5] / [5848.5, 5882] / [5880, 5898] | -2.8 AA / 14.4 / 10.4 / 12.6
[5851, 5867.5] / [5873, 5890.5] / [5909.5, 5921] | 1.8 AA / 14.1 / 13.2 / 13.8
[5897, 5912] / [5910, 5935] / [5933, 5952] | -1.0 AA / 11.4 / 13.3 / 12.3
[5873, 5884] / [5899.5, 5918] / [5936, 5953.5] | 1.5 AA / 13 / 13.7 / 13.3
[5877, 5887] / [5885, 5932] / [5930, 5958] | 3.0 AA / 11.9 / 13.2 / 12.5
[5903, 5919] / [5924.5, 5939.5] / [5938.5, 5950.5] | 0.7 AA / 12.5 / 13.8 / 13.3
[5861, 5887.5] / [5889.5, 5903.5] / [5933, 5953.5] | 3.4 AA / 13.1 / 13.3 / 13.2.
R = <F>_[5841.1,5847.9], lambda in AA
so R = 14.9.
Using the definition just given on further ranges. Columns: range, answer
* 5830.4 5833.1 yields 14.4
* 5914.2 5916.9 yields 13.1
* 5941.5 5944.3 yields 13.8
